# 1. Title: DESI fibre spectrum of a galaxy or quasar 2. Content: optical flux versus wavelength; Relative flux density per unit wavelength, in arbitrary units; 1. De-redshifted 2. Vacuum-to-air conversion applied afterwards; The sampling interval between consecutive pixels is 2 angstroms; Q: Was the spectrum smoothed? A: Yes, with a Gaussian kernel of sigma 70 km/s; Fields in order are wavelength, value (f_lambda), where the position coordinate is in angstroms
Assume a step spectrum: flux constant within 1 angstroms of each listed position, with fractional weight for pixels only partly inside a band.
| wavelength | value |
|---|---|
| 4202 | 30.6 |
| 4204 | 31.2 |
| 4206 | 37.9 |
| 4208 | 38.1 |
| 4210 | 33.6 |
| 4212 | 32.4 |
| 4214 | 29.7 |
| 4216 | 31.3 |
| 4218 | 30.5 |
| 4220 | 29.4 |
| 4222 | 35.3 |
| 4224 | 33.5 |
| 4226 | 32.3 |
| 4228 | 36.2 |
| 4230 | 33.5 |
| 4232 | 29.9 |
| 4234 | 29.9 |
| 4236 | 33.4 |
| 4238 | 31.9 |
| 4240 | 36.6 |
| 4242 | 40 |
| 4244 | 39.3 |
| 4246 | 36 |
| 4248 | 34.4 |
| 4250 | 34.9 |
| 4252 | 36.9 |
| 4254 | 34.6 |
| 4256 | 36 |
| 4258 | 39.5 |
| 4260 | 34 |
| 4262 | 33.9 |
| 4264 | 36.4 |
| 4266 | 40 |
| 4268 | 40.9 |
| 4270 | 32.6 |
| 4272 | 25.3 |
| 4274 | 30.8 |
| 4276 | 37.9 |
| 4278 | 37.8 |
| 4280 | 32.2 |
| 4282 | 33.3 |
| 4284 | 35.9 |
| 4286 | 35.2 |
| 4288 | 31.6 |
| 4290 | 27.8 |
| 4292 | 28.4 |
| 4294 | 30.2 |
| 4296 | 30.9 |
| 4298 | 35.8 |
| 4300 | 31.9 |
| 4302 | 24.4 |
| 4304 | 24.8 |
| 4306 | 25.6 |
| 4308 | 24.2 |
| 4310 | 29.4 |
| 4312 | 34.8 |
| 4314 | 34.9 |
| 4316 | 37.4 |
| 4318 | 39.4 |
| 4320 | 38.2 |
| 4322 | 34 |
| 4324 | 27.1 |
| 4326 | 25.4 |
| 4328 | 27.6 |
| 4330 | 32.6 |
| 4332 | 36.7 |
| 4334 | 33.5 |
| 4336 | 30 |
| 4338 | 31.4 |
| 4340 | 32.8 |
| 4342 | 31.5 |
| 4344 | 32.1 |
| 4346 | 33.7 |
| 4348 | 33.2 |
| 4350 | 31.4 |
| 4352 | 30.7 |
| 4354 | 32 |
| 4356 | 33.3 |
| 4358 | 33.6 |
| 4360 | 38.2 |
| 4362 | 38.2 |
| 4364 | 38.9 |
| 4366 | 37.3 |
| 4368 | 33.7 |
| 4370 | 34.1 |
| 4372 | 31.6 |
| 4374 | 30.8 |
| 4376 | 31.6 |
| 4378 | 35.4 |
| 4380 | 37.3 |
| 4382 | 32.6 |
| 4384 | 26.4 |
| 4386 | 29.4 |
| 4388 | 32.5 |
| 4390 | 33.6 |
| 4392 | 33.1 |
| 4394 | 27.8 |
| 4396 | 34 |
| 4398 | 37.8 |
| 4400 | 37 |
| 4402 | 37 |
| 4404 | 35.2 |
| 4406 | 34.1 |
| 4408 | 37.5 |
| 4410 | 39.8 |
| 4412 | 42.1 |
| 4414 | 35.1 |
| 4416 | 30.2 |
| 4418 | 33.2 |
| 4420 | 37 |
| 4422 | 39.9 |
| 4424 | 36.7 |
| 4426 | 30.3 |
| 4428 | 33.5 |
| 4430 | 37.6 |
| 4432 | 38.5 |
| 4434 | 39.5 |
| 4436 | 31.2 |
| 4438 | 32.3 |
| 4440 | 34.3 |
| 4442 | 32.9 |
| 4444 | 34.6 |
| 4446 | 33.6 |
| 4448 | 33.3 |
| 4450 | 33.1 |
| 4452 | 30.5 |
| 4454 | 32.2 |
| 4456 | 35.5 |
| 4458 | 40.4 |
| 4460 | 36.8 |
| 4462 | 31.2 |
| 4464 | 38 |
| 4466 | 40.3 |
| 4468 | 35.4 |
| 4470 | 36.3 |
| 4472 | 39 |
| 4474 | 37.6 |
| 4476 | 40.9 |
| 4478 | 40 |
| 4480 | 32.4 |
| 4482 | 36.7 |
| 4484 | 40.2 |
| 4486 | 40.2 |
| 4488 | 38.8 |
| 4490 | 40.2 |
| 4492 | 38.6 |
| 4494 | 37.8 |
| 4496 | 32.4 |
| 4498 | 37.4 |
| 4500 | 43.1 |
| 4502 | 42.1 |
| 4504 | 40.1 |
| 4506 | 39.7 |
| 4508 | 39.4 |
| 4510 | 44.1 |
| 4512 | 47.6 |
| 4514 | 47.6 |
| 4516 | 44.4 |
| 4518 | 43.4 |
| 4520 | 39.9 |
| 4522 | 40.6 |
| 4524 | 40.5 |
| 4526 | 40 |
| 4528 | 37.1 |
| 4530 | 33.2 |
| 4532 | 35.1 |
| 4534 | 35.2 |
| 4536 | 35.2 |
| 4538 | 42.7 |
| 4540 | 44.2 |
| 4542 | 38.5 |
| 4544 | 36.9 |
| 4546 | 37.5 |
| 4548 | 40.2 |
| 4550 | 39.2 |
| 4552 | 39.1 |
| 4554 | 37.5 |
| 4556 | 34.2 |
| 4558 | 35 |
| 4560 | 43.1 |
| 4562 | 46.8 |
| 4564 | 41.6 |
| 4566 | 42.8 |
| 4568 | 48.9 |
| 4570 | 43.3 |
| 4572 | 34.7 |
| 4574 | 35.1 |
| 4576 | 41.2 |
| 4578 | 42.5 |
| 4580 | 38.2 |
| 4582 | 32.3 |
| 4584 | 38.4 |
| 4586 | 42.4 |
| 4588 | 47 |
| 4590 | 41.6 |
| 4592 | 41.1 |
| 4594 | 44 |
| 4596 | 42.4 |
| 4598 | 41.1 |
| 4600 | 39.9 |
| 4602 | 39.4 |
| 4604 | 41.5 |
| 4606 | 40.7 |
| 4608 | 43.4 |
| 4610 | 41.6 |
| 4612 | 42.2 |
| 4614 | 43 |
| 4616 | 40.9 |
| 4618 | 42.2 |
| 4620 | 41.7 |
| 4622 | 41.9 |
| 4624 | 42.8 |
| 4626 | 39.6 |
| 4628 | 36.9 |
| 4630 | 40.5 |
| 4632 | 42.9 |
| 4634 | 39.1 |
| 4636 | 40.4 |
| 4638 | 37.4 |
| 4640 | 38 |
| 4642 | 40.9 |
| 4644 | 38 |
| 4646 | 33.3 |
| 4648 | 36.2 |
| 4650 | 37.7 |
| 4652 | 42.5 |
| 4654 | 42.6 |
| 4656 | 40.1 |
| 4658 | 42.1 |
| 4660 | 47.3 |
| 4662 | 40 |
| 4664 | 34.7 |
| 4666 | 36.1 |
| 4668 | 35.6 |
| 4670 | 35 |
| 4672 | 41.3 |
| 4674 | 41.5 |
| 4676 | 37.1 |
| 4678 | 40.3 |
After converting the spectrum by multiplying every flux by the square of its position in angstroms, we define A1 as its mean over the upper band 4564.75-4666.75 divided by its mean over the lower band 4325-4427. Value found 1.33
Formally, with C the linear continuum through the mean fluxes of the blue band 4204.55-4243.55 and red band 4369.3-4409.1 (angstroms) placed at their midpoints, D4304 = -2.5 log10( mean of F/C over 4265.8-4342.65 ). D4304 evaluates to 0.05 mag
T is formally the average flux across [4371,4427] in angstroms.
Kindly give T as 34.2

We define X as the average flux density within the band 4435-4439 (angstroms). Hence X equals 31.8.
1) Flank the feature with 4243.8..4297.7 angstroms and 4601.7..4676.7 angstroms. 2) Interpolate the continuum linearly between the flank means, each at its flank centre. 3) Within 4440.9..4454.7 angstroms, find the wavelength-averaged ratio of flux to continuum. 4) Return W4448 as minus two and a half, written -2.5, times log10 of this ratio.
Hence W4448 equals 0.13 mag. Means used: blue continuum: 34.3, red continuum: 40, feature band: 32.9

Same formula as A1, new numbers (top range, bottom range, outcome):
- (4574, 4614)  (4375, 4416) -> 1.30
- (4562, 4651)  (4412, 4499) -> 1.20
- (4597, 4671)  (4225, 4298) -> 1.38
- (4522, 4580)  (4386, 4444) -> 1.19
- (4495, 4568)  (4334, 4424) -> 1.26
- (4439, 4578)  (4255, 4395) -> 1.28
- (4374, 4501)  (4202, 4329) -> 1.16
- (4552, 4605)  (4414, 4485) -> 1.21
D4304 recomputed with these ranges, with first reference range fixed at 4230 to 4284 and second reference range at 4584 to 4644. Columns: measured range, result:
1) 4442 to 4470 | 0.10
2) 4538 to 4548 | 0.01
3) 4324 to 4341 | 0.17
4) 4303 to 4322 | 0.12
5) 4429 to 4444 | 0.09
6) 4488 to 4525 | -0.05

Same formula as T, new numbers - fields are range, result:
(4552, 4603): 40.6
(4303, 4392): 32.6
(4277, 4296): 32.4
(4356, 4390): 33.8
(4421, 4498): 36.1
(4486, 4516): 40.7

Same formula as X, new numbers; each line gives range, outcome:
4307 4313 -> 29.5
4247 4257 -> 35.4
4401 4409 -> 36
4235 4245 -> 36.2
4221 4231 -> 34.2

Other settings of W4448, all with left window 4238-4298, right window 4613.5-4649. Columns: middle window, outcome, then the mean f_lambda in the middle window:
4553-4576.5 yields -0.04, 40.3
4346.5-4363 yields 0.06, 33.8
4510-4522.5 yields -0.16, 44.1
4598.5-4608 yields -0.04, 40.7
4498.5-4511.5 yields -0.10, 41.5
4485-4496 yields -0.02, 38.5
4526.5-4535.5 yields 0.08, 35.4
